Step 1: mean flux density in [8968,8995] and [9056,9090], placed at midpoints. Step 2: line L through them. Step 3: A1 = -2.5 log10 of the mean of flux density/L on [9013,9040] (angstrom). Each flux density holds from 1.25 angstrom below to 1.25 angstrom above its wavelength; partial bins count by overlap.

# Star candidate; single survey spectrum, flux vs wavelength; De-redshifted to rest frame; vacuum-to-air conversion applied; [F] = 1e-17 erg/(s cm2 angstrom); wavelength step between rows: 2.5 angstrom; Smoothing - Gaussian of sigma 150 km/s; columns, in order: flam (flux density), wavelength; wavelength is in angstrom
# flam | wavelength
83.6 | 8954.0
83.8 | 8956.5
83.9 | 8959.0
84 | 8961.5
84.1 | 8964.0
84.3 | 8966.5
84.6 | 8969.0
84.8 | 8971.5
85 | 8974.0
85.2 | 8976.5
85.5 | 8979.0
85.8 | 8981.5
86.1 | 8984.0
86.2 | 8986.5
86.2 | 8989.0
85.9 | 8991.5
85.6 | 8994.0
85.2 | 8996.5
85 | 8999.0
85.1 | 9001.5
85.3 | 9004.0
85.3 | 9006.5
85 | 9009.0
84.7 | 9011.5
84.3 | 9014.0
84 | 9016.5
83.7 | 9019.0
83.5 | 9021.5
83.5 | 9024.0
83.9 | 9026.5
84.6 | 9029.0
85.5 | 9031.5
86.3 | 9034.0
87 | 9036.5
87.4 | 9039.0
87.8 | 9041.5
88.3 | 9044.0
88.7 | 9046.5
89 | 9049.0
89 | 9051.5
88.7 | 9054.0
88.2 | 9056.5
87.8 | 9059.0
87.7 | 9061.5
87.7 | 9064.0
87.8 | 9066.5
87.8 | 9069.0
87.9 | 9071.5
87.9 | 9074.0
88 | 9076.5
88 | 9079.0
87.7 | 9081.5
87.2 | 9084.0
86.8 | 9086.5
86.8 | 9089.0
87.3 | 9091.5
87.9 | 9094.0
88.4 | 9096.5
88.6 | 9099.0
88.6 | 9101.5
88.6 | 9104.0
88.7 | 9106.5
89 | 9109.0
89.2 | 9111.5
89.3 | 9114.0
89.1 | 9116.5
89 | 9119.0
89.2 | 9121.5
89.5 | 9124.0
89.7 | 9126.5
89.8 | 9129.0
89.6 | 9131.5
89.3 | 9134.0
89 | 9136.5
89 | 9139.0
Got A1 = 0.02 mag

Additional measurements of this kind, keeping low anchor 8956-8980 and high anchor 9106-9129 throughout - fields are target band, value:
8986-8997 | -0.01 mag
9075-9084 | 0.00 mag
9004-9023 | 0.02 mag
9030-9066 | -0.01 mag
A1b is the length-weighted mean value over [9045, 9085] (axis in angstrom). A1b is 88.1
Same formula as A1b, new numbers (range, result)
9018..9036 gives 84.5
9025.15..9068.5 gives 87.4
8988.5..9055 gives 85.9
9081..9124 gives 88.4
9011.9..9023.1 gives 83.9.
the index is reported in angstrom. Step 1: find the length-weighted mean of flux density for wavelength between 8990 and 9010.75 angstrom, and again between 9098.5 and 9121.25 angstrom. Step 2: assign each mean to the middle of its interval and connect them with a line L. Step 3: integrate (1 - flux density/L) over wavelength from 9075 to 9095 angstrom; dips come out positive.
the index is 0.1 angstrom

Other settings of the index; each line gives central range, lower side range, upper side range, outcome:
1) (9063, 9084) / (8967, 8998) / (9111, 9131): 0.1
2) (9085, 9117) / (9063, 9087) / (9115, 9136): 0.1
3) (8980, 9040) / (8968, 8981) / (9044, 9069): 0.9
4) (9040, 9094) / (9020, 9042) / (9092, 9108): -0.6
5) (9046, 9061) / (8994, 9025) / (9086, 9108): -0.4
